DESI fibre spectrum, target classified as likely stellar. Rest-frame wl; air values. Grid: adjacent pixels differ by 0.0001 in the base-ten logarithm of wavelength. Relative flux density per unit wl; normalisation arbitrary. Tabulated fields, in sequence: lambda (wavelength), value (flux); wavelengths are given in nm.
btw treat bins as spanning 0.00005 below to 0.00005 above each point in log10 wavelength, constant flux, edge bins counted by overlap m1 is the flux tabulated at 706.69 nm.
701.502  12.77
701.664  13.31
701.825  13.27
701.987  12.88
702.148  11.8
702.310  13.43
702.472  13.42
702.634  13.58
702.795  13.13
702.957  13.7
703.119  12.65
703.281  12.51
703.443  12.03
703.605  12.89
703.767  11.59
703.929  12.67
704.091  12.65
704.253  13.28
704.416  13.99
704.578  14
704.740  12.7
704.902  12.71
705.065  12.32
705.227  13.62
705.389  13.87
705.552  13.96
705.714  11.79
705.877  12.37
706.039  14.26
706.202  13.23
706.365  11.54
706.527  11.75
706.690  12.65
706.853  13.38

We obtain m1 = 12.65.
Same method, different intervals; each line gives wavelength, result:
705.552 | 13.96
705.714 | 11.79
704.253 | 13.28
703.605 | 12.89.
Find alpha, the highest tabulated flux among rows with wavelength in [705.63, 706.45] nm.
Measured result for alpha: 14.26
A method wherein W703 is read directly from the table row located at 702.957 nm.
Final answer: 13.7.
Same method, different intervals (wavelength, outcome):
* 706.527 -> 11.75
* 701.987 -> 12.88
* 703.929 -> 12.67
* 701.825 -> 13.27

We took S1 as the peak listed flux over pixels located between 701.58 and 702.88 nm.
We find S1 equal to 13.58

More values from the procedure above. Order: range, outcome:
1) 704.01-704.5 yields 13.99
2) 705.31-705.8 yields 13.96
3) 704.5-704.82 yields 14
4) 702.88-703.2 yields 13.7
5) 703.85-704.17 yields 12.67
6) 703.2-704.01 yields 12.89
